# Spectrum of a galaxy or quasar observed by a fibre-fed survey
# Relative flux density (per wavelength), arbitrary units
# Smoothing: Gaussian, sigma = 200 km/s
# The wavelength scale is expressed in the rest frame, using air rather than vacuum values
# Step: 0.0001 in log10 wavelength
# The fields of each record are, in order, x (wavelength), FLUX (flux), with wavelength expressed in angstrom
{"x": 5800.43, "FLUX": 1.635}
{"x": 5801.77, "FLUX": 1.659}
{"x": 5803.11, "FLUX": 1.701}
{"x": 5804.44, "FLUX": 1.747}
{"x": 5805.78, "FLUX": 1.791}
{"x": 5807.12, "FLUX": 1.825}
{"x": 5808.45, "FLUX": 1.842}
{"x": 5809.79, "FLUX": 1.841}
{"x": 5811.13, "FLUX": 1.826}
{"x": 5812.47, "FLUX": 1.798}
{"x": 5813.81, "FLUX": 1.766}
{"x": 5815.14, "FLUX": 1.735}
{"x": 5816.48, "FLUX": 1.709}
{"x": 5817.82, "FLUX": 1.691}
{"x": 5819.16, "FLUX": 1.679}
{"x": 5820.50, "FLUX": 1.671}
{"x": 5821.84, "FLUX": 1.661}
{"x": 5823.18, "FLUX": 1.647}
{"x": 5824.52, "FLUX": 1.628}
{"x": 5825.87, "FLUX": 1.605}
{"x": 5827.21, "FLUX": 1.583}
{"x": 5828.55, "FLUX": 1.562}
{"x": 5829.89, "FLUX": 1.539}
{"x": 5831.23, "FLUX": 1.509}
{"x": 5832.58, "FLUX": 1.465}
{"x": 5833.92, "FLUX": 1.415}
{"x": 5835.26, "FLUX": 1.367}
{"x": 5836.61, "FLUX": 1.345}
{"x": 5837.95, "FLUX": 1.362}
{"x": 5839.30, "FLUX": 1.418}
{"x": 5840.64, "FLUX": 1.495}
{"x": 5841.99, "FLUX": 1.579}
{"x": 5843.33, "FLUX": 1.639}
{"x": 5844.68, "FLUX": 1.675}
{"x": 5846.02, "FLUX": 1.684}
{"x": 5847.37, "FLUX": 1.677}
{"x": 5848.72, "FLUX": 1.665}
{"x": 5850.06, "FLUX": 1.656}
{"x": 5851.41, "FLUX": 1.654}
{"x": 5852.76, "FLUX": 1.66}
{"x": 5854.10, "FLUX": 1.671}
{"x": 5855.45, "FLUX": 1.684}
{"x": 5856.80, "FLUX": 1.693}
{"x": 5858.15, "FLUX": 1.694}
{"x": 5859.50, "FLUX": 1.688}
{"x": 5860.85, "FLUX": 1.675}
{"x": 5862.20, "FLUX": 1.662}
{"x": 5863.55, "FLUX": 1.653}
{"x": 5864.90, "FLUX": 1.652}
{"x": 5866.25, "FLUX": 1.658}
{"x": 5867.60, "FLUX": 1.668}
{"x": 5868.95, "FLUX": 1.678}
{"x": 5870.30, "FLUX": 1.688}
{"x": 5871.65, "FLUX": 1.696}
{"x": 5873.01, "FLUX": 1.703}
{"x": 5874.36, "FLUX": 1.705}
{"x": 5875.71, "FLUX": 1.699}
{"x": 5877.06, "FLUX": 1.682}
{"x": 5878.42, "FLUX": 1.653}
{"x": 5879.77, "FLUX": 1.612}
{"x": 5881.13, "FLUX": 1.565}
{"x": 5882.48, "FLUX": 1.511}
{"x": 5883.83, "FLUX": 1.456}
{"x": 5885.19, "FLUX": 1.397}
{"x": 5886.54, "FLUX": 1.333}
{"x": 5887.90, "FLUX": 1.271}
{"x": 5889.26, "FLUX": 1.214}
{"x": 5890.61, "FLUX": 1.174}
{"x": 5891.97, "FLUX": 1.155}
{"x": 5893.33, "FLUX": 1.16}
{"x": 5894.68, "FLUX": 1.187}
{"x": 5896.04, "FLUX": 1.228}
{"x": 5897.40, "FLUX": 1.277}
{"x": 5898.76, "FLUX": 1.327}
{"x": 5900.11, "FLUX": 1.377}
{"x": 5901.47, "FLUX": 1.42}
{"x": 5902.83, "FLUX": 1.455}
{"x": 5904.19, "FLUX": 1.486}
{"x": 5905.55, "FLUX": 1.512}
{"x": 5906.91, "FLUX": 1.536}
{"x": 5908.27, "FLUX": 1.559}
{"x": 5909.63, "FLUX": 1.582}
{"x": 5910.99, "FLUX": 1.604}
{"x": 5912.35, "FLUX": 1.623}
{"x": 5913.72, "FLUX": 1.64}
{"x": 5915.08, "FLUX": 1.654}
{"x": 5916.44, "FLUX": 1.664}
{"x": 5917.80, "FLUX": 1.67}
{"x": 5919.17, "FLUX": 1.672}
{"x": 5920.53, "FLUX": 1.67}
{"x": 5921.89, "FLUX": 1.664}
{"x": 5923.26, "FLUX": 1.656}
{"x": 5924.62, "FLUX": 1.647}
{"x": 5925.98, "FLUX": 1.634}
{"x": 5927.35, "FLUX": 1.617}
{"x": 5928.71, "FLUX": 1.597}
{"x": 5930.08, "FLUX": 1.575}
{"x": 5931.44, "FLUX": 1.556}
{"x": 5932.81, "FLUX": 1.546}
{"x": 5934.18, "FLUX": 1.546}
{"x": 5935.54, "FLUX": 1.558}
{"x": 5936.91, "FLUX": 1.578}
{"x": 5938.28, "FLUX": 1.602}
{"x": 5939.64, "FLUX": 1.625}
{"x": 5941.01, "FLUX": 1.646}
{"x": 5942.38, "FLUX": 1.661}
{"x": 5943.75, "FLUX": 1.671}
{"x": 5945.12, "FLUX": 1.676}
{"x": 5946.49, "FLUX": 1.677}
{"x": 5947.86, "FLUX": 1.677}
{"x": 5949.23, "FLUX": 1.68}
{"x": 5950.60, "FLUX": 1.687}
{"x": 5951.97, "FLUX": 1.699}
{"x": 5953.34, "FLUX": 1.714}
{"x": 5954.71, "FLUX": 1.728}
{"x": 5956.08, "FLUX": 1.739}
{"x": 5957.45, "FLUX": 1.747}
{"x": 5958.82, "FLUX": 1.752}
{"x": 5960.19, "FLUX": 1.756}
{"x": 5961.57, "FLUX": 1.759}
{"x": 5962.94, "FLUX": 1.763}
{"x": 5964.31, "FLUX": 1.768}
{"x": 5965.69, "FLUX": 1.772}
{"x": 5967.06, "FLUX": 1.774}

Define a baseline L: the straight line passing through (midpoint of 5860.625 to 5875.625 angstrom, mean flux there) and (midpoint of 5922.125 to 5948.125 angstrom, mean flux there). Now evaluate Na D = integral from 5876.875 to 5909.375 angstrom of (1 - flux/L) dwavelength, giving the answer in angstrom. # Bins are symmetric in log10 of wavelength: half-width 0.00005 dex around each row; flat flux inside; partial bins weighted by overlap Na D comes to 5.1 angstrom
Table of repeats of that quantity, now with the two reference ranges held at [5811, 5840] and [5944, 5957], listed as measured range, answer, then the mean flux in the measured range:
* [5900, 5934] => 1.63 angstrom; 1.59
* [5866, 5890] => 1.01 angstrom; 1.56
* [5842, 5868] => -0.88 angstrom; 1.67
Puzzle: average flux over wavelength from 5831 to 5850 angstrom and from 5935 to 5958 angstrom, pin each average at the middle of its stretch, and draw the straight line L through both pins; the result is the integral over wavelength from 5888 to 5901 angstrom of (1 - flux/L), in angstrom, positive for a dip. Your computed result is 2.9 angstrom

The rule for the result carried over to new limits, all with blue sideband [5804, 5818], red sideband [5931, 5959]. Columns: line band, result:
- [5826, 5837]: 1.8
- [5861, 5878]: 0.5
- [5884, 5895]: 3.0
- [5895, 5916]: 2.6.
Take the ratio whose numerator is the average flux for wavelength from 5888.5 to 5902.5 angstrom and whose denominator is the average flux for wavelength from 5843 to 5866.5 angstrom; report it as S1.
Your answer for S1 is 0.75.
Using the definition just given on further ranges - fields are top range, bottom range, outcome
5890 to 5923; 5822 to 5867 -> 0.92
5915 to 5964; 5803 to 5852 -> 1.02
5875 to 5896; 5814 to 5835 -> 0.87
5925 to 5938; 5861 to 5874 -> 0.94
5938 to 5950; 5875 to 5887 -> 1.07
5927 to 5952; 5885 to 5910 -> 1.21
